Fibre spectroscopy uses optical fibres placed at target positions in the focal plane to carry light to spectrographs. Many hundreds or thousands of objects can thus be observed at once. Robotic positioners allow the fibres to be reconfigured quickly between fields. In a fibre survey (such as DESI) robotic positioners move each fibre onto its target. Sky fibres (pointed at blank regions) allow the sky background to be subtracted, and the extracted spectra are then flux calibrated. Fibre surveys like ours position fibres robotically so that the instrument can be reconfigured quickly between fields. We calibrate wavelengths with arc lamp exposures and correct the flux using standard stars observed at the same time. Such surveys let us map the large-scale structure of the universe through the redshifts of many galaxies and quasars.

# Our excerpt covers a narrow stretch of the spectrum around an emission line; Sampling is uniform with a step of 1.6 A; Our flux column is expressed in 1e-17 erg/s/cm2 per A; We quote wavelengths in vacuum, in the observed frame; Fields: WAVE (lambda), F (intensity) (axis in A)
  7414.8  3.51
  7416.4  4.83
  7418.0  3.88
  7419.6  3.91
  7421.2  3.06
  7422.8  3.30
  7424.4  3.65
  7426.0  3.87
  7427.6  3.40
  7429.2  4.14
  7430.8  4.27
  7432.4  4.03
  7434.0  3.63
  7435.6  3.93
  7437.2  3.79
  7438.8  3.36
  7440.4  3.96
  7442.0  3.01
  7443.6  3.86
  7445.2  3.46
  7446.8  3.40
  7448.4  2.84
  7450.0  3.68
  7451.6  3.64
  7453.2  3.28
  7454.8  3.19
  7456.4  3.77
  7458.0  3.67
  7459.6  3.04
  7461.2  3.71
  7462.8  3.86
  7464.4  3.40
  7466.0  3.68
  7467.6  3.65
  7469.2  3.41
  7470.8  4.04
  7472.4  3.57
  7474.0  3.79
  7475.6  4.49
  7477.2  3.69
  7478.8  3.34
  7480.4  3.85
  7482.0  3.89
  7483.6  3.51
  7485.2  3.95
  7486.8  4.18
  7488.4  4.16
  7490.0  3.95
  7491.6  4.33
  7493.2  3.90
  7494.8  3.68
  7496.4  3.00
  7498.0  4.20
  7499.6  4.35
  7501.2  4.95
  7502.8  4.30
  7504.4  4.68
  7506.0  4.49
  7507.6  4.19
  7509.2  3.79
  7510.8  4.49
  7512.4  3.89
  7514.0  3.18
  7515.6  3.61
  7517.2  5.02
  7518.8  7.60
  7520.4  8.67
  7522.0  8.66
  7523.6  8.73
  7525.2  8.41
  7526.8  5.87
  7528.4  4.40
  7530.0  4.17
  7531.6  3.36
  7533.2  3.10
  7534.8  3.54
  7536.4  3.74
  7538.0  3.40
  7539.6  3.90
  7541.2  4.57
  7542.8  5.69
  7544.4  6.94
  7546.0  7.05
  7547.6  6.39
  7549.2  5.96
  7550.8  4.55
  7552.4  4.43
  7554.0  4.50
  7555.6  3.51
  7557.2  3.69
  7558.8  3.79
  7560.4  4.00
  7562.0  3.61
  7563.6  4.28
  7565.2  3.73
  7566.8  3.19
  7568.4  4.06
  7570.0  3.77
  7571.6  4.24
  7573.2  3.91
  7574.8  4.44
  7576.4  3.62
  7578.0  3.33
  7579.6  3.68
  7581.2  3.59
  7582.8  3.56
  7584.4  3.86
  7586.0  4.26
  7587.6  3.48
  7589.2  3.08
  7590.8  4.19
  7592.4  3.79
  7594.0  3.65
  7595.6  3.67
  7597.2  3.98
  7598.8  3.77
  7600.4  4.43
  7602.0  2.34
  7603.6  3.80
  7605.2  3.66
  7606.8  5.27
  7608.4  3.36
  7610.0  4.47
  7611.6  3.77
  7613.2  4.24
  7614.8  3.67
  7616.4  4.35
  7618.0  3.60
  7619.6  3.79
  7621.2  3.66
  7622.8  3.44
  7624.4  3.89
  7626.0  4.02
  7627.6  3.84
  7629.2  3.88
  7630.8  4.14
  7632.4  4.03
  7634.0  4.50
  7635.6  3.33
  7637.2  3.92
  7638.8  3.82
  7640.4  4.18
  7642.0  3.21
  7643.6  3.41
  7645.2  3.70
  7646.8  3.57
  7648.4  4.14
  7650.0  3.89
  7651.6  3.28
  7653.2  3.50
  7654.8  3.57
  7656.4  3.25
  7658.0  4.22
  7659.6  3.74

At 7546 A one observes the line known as [N II]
